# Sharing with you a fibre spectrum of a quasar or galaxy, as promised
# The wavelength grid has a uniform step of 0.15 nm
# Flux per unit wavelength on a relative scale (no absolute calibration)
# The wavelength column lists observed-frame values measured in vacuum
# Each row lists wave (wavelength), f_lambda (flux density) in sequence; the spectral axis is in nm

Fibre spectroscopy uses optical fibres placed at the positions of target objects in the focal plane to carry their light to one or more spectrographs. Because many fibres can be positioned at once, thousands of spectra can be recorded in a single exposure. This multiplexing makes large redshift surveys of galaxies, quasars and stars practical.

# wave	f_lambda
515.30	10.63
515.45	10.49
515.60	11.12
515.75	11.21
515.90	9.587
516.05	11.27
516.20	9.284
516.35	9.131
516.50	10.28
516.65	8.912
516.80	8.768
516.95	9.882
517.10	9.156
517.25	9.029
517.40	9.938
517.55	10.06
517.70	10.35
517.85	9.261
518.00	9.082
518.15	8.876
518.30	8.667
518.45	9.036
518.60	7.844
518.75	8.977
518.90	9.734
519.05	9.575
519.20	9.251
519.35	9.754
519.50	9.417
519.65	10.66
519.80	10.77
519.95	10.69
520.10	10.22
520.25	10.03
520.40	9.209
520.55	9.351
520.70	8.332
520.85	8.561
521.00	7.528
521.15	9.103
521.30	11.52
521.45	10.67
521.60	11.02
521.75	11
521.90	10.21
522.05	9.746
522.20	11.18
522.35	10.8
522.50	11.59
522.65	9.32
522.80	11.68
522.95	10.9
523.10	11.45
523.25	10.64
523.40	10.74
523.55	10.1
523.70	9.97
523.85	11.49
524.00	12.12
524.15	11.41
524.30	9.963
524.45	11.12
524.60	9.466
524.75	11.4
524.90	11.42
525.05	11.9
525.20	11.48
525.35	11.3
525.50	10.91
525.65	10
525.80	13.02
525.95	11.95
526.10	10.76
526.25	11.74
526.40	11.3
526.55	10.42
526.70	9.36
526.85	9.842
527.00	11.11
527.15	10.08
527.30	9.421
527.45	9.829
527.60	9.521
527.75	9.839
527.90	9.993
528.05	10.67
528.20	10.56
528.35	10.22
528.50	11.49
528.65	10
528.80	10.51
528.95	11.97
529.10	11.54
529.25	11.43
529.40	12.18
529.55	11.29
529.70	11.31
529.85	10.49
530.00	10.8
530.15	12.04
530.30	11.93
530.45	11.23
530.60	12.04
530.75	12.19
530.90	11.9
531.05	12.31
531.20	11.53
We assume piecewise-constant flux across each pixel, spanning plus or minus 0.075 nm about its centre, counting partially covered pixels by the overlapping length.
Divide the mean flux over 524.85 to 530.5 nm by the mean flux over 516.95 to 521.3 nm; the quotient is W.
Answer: 1.16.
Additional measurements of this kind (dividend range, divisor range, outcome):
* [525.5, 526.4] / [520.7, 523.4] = 1.10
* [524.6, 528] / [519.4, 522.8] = 1.06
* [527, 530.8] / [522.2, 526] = 0.99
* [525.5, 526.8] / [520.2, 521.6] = 1.17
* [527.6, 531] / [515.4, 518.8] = 1.16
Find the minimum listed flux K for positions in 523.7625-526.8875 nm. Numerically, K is 9.36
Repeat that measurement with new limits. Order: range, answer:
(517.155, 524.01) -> 7.528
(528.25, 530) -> 10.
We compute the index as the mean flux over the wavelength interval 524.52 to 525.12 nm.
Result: 11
